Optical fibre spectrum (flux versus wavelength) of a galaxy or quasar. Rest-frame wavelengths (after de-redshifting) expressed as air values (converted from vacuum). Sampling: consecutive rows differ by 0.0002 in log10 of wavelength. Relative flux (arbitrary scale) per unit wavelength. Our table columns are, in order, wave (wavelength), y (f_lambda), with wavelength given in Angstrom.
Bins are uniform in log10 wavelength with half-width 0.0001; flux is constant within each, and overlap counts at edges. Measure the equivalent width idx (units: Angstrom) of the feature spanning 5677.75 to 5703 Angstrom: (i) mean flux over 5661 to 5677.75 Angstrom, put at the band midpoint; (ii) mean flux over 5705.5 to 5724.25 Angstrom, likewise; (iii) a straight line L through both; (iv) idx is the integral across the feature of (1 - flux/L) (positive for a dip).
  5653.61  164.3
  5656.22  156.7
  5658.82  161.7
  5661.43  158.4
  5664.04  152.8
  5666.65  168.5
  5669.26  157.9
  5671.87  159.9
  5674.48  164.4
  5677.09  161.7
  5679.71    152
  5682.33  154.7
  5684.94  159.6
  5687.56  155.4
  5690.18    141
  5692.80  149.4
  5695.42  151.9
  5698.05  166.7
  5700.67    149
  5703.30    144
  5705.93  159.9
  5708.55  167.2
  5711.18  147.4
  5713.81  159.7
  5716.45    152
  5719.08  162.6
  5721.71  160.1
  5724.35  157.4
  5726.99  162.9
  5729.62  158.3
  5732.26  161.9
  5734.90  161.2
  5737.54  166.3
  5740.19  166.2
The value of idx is 1.01 Angstrom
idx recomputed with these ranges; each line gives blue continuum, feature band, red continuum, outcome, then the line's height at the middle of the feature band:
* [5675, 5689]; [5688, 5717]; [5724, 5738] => 1.0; 159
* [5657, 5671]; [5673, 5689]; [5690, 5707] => -0.2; 156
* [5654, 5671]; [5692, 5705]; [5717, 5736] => 0.6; 160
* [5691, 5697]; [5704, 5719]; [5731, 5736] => -0.2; 155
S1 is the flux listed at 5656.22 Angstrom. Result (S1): 156.7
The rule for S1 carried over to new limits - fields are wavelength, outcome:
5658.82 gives 161.7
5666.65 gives 168.5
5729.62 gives 158.3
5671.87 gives 159.9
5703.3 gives 144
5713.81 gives 159.7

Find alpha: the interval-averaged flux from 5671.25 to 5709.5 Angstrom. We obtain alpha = 156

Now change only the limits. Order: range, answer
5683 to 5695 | 152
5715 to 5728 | 159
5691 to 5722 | 155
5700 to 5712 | 154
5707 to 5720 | 158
